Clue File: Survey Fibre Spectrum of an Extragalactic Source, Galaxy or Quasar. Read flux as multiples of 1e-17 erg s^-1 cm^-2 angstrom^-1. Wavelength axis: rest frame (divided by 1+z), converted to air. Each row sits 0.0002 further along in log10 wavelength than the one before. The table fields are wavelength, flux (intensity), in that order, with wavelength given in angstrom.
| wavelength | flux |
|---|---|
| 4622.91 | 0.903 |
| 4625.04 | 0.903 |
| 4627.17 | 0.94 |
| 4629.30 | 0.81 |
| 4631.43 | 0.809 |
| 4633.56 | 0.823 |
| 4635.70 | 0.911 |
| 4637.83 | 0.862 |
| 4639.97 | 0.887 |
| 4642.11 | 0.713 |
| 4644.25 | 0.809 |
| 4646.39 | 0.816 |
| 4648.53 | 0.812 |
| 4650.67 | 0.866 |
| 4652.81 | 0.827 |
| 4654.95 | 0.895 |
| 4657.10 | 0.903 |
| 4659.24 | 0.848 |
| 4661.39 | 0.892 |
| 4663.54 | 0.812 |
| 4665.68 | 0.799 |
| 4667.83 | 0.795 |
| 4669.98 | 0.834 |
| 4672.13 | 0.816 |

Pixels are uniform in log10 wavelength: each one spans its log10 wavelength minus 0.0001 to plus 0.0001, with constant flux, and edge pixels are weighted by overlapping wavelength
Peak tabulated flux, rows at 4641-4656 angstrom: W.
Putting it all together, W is 0.895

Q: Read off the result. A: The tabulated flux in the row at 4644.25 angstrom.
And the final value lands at 0.809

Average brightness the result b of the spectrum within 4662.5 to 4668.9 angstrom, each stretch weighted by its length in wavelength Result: 0.803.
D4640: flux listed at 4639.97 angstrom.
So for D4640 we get 0.887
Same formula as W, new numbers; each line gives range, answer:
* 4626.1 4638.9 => 0.94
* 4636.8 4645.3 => 0.887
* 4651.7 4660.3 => 0.903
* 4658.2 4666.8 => 0.892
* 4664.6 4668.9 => 0.799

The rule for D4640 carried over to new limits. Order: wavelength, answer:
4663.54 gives 0.812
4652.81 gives 0.827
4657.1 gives 0.903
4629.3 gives 0.81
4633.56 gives 0.823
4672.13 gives 0.816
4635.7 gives 0.911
